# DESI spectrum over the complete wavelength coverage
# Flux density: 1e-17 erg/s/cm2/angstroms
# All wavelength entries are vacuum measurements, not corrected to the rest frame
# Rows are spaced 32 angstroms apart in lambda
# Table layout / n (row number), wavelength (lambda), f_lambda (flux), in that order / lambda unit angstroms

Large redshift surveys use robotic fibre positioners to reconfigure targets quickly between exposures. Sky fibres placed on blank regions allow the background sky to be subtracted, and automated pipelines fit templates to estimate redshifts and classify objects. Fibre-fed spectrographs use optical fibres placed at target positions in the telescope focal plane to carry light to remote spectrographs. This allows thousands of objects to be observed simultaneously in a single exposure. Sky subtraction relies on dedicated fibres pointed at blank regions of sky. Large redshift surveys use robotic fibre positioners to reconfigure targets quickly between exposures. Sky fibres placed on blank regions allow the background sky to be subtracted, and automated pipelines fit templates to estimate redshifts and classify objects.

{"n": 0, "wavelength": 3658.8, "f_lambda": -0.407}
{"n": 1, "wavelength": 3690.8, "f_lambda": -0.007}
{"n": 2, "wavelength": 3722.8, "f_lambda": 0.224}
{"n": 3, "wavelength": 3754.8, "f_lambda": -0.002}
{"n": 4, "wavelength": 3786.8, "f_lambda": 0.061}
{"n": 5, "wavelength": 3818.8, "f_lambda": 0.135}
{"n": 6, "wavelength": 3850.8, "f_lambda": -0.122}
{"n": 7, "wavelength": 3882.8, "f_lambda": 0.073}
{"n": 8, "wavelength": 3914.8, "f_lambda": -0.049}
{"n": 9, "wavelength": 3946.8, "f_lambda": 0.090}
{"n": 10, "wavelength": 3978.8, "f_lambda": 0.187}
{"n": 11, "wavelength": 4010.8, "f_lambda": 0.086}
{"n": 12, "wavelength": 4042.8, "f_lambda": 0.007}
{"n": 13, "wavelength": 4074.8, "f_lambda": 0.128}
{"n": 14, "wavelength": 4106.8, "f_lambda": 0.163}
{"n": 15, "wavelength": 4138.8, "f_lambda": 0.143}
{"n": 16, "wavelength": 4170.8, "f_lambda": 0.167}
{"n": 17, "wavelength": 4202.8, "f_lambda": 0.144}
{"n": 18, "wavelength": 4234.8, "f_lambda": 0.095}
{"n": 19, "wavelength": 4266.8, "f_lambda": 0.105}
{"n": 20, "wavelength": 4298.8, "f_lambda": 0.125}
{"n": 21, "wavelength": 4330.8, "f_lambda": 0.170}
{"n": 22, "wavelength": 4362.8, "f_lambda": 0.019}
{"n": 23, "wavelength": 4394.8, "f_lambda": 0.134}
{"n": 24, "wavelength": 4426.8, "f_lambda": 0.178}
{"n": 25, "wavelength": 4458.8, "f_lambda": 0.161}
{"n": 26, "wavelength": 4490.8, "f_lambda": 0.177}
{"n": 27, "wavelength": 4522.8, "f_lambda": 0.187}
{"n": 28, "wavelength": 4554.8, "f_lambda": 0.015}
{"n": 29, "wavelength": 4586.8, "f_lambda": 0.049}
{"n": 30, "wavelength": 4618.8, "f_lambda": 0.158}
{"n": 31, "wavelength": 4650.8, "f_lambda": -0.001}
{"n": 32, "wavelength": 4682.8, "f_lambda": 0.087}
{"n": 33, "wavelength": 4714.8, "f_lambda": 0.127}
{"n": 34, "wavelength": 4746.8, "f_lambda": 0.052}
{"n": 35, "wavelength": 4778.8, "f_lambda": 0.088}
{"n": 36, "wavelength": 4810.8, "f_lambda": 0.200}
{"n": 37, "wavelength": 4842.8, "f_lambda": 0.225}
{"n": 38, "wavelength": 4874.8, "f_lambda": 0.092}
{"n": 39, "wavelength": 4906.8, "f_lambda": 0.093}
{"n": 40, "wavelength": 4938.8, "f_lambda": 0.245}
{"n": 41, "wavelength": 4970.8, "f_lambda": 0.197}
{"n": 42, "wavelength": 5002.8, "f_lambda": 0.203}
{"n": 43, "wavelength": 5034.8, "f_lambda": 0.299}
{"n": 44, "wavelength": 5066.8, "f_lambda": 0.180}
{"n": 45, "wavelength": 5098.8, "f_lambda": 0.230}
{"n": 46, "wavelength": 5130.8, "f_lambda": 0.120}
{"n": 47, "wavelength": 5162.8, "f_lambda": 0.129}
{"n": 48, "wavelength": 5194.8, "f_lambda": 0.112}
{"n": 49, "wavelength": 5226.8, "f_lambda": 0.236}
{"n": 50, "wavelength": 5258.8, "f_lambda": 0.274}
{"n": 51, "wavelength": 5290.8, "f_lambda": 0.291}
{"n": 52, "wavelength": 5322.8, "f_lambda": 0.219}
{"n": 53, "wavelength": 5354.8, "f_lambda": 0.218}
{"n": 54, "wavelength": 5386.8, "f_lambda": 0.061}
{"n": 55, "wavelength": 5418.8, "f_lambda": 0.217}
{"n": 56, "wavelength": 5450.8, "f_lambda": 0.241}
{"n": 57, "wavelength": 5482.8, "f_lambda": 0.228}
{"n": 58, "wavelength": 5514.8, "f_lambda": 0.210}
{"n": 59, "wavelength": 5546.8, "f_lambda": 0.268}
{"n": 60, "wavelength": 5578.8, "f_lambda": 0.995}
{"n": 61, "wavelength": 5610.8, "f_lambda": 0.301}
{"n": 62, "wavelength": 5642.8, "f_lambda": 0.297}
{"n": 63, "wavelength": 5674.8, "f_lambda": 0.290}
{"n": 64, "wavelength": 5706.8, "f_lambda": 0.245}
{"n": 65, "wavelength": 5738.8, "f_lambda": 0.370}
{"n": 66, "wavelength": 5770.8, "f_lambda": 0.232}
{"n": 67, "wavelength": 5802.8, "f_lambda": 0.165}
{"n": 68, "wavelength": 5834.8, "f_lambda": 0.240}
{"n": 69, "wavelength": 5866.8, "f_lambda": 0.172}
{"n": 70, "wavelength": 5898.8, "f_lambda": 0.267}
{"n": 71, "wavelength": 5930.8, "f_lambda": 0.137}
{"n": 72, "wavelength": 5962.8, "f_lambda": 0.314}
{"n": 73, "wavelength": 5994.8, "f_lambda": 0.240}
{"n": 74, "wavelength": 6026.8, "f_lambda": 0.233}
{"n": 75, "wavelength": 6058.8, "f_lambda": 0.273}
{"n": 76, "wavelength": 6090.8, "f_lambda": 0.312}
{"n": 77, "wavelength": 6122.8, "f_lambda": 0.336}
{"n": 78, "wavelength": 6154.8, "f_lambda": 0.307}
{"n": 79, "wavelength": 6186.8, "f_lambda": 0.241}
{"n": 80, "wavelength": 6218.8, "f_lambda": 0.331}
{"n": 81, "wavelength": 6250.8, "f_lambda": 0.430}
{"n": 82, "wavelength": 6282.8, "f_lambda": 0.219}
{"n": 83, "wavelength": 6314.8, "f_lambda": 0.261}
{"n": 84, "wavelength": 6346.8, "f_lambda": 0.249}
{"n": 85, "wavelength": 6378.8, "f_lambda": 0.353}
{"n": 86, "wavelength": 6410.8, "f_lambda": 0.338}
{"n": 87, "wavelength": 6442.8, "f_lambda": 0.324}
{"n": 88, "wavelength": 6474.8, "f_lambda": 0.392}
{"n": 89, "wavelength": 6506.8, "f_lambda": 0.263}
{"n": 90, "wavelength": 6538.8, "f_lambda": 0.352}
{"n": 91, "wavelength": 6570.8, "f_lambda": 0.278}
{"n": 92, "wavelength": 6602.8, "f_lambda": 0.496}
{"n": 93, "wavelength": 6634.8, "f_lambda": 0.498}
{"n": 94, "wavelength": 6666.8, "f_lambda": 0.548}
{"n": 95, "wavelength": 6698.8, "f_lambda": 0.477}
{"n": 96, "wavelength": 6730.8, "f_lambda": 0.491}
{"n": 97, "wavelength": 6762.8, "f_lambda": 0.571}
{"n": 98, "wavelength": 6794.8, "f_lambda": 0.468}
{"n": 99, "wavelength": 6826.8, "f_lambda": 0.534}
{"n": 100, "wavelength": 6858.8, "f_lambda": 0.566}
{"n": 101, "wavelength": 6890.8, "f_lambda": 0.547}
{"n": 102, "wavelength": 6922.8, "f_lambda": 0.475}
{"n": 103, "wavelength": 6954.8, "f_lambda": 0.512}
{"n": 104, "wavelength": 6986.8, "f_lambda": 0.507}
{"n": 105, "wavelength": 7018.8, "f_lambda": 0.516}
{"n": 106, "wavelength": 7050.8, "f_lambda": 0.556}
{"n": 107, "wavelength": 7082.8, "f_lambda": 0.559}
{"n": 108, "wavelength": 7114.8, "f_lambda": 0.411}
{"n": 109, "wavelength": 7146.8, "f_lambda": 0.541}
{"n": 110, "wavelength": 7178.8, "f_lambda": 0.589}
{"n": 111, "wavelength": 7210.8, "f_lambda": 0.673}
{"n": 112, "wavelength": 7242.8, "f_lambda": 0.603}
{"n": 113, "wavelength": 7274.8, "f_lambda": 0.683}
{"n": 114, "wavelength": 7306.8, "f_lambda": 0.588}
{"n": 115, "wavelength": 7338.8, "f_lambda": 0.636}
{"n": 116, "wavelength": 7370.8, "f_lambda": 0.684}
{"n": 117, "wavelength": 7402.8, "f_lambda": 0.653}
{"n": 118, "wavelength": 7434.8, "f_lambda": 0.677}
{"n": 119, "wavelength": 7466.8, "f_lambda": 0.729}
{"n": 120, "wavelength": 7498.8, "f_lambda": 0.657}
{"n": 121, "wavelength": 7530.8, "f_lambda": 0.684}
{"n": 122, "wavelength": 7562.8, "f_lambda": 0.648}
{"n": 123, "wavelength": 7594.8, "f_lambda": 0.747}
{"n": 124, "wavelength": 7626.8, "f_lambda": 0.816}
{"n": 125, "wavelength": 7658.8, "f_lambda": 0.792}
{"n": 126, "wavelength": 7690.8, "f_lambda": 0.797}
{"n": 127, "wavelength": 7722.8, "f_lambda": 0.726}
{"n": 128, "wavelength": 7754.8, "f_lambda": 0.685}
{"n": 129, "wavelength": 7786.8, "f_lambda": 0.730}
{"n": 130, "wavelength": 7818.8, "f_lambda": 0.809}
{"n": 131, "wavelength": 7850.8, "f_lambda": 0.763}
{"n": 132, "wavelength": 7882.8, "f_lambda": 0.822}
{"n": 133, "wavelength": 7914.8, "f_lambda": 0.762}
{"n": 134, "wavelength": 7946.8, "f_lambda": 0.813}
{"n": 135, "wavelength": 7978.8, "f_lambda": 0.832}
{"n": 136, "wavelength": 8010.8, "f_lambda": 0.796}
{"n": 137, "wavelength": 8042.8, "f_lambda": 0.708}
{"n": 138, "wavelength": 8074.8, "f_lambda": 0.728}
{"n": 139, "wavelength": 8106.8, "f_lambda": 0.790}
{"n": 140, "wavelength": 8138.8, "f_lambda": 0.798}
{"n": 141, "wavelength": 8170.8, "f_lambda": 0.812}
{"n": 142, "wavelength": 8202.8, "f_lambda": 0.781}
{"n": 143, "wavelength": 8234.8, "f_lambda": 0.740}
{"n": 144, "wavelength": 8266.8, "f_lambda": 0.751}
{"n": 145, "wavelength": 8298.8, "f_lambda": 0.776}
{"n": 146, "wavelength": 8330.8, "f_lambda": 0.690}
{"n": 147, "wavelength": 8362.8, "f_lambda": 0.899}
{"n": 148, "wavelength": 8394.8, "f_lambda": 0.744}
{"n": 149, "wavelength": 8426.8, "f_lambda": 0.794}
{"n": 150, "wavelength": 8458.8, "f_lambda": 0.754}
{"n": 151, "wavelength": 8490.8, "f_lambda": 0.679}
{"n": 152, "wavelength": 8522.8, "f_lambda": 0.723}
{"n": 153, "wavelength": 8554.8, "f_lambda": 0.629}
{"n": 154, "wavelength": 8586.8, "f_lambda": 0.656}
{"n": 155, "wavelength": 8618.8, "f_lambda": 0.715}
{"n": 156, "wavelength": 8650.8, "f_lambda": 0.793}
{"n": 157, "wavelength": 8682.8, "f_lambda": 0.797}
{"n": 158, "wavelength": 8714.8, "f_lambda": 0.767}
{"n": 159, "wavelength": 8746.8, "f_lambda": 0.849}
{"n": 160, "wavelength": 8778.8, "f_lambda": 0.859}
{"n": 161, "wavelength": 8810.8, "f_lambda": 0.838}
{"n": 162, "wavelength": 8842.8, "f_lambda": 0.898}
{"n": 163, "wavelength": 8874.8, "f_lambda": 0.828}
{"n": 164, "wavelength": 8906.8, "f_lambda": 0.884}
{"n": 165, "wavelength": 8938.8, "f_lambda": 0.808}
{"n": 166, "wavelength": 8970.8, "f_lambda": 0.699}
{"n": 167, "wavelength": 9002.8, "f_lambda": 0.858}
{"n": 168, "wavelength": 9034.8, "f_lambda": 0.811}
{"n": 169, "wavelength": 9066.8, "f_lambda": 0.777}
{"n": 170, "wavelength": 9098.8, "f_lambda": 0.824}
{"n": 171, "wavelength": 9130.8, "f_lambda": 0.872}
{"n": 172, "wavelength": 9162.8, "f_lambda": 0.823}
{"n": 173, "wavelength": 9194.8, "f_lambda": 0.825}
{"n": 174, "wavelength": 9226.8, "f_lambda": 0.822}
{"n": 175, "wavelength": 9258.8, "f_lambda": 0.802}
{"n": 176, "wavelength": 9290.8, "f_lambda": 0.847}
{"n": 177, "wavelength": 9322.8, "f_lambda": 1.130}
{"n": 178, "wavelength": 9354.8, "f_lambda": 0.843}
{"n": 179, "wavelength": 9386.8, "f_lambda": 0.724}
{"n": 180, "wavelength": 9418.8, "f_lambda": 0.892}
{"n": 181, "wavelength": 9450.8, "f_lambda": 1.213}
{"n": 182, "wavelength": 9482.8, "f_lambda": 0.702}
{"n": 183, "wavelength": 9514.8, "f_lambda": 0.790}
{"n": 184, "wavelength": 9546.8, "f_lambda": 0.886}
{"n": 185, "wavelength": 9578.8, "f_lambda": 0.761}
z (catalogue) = 0.65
